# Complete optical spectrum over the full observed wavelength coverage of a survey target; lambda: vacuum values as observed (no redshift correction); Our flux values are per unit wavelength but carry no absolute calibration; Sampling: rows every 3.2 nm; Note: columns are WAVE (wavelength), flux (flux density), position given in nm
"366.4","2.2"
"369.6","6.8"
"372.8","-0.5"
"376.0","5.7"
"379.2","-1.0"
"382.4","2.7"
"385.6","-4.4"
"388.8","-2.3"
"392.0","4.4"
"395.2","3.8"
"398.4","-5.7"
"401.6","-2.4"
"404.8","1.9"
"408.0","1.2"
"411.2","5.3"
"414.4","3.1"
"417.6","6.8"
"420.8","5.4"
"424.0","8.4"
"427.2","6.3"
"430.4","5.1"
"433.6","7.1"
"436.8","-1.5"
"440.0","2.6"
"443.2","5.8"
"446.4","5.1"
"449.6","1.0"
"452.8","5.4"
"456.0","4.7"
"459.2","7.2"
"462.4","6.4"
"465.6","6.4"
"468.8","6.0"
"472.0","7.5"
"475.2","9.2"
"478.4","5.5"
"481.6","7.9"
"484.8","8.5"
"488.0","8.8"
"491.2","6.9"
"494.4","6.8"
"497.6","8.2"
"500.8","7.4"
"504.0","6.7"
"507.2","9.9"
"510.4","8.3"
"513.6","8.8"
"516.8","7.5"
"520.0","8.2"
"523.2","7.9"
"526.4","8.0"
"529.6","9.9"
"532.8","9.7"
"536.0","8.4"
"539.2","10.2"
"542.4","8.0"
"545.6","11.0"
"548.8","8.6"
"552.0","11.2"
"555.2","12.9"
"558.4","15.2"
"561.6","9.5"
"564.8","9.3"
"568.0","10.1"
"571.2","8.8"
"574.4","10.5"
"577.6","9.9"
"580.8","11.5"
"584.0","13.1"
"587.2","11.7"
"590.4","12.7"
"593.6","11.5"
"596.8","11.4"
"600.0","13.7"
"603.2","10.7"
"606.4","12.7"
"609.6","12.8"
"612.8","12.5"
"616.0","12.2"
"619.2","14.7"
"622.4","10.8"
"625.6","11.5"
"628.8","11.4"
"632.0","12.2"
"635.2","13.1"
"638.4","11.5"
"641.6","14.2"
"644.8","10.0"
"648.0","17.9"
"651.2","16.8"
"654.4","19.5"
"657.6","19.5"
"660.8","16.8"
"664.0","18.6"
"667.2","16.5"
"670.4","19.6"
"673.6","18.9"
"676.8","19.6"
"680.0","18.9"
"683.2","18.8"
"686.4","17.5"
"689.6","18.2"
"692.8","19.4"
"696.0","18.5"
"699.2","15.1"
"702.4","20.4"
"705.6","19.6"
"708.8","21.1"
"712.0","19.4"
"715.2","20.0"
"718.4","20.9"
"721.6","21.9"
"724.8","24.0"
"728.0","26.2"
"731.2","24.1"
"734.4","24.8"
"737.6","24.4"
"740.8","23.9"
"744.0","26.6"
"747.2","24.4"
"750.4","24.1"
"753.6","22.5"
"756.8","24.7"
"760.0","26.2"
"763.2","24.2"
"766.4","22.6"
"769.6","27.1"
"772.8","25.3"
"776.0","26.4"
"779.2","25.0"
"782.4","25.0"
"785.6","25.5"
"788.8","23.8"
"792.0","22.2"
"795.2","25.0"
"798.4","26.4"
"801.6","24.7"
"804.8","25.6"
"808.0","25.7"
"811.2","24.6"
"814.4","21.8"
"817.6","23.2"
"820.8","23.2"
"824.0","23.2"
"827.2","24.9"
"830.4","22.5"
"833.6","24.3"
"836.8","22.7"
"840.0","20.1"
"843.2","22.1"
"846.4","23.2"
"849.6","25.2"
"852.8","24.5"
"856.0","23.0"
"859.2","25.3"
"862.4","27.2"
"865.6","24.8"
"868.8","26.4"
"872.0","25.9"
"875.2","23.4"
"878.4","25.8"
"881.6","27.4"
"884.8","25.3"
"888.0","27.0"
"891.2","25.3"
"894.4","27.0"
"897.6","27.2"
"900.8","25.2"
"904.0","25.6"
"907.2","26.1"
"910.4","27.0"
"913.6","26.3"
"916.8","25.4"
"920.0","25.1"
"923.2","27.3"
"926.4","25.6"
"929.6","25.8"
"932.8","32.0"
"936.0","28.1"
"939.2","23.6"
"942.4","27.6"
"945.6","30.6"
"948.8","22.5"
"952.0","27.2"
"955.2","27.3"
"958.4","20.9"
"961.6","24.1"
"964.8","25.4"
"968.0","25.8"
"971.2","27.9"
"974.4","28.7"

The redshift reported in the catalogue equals 0.624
